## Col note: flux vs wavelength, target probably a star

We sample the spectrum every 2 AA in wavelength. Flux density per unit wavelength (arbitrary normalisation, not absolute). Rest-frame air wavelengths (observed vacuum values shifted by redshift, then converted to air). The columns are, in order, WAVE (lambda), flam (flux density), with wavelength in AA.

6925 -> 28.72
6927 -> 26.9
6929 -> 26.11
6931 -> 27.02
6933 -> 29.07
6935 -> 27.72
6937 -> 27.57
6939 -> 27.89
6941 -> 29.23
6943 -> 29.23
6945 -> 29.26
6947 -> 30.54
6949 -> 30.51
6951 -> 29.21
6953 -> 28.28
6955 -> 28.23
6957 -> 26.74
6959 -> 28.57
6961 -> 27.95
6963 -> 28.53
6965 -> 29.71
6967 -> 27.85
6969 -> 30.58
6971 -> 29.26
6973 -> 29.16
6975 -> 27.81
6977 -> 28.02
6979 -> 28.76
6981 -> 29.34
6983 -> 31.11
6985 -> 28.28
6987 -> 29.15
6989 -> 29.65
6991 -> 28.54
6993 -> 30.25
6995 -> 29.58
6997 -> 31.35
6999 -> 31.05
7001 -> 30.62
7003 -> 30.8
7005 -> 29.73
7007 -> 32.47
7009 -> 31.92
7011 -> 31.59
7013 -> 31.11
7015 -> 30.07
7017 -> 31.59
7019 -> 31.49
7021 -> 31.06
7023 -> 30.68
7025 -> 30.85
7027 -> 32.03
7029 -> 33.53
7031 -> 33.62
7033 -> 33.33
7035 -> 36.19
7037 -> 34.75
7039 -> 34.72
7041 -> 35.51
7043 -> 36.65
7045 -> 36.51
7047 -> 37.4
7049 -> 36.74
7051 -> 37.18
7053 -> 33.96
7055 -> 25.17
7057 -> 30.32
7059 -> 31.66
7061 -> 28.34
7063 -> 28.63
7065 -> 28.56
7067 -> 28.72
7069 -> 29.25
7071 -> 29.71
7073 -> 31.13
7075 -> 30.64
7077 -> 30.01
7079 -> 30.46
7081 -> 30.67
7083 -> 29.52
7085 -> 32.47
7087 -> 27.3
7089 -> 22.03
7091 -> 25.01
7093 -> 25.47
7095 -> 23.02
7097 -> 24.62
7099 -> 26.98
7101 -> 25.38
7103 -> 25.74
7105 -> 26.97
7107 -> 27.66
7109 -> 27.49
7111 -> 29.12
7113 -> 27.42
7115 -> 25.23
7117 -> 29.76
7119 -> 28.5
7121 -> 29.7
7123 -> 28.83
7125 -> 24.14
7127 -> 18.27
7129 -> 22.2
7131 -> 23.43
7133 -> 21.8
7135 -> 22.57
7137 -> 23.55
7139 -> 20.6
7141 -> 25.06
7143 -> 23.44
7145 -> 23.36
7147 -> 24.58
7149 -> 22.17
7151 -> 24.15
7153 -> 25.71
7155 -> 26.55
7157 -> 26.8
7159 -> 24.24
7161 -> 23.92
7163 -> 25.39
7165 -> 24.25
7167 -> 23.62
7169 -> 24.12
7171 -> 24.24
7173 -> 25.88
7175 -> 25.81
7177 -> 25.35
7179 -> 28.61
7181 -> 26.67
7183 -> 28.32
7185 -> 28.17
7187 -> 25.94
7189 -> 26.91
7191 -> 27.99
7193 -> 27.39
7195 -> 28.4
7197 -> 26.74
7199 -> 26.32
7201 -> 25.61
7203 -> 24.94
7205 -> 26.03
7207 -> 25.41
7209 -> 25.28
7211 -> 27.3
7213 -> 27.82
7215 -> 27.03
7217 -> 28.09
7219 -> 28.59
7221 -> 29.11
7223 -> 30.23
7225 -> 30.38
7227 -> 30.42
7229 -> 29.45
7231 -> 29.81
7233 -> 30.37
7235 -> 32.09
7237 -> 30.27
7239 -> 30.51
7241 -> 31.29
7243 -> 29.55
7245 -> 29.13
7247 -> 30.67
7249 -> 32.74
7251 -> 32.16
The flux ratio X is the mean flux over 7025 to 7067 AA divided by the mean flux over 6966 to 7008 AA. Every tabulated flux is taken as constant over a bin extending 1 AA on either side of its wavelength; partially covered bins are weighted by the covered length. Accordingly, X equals 1.11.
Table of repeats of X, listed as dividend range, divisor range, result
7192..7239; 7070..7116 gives 1.02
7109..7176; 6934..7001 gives 0.85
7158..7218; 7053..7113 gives 0.93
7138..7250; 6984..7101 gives 0.88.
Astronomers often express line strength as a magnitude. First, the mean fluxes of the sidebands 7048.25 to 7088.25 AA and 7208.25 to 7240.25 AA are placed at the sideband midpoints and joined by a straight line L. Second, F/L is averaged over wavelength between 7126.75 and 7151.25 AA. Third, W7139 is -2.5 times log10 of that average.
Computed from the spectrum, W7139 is 0.294 mag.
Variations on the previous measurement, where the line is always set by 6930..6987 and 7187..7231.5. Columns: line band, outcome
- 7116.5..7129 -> 0.08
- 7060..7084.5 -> -0.05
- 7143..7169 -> 0.14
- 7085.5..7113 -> 0.08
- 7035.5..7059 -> -0.21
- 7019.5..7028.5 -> -0.10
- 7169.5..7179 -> 0.09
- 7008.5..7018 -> -0.10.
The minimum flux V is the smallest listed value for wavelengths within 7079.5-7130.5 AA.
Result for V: 18.27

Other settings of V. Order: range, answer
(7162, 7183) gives 23.62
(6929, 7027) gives 26.11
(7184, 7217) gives 24.94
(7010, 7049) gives 30.07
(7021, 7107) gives 22.03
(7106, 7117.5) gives 25.23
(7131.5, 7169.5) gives 20.6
